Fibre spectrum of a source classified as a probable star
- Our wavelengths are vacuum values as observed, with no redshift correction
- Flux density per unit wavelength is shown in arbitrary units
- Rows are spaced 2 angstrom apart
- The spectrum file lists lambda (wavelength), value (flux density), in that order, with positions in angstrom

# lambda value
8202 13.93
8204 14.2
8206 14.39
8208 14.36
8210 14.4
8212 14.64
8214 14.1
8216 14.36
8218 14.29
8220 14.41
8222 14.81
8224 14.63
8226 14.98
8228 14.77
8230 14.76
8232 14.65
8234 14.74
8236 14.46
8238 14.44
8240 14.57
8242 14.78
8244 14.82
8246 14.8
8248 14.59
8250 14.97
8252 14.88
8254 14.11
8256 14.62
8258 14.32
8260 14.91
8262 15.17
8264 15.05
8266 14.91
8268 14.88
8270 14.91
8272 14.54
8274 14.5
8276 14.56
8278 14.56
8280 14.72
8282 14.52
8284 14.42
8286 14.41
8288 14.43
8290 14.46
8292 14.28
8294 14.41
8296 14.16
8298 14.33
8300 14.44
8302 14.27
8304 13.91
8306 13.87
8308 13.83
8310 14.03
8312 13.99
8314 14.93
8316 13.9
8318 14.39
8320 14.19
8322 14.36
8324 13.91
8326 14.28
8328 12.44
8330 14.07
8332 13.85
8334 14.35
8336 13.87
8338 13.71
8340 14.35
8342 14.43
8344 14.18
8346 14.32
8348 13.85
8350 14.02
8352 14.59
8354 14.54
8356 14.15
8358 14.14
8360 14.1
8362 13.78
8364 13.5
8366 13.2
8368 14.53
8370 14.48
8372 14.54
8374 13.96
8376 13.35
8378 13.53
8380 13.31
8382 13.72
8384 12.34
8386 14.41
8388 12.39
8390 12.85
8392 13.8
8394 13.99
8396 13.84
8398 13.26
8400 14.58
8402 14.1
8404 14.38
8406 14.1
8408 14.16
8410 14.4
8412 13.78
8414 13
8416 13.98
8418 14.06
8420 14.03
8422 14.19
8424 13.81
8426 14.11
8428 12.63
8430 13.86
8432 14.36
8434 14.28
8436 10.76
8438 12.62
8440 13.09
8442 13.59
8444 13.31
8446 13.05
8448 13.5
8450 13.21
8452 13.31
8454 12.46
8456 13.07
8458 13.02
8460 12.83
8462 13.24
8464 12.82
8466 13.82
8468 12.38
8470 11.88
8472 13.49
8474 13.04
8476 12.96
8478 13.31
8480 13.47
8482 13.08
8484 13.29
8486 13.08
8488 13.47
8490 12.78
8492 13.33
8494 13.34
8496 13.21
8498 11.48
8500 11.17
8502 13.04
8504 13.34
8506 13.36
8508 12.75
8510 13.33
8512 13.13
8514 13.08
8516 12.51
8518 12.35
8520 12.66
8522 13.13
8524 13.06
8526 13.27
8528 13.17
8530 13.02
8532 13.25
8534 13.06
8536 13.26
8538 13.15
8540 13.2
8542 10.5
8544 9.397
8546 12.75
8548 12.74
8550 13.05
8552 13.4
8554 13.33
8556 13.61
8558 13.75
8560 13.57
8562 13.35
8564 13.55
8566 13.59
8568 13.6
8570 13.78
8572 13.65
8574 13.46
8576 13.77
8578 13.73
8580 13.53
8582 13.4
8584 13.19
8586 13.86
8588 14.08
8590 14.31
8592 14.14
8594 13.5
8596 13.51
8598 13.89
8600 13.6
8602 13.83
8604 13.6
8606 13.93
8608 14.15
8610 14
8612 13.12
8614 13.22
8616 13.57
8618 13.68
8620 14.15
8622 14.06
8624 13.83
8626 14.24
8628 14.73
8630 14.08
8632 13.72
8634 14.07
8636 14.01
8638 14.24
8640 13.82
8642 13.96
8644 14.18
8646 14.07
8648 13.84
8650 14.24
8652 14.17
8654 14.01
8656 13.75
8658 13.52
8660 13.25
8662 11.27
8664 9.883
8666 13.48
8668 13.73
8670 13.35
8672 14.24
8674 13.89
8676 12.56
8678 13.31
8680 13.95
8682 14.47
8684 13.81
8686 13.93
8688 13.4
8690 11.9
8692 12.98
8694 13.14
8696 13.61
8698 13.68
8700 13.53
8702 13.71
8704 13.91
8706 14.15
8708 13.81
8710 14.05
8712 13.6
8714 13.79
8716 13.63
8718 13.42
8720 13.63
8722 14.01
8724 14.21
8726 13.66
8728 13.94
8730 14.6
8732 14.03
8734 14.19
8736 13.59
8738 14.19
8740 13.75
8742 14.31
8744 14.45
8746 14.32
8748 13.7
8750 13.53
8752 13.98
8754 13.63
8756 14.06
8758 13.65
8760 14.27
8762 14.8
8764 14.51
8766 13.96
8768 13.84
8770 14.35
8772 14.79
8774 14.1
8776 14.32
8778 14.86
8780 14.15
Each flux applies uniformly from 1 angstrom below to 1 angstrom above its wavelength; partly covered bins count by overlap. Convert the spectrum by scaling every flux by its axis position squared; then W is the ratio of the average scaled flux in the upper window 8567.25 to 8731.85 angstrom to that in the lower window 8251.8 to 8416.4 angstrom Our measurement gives 1.04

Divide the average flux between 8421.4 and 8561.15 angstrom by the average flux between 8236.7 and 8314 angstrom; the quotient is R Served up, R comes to 0.90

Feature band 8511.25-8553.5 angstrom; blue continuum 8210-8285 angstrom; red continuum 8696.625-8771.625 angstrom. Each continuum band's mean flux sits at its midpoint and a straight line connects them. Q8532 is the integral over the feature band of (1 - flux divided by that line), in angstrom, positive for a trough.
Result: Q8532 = 4.5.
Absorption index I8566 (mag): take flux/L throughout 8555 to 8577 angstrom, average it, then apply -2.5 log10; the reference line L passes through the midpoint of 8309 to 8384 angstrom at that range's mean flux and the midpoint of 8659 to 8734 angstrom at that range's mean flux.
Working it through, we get 0.007 mag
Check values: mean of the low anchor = 14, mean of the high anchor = 13.5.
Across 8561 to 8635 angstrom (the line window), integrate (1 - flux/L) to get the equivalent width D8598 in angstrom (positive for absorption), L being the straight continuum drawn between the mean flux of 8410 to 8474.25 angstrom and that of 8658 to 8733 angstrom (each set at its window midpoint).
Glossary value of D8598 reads -1.9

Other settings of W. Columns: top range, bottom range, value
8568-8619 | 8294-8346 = 1.04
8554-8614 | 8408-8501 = 1.07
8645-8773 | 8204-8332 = 1.06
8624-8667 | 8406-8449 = 1.06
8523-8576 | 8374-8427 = 0.98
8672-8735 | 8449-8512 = 1.11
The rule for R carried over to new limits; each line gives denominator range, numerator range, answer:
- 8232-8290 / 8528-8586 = 0.90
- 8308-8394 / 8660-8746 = 0.98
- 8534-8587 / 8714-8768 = 1.06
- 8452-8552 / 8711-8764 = 1.09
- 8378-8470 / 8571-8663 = 1.02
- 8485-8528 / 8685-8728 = 1.06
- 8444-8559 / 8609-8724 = 1.06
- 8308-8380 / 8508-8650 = 0.96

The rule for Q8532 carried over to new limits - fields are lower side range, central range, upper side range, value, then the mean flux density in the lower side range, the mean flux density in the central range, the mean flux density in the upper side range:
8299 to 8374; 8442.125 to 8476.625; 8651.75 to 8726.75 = 2.1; 14.1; 13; 13.5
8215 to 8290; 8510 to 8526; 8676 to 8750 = 1.4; 14.7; 12.9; 13.8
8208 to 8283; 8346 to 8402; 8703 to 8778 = 2.6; 14.6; 13.8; 14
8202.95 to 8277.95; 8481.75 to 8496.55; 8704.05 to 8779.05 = 1.2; 14.6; 13.2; 14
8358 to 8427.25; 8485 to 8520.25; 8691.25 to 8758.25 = 2.5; 13.8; 12.9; 13.8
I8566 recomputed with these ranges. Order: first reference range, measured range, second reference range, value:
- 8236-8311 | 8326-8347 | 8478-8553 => 0.01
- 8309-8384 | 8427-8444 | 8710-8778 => 0.07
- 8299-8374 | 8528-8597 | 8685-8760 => 0.05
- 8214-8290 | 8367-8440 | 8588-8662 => 0.05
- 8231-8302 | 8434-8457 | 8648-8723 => 0.09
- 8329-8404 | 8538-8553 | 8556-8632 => 0.13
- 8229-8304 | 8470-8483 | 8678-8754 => 0.09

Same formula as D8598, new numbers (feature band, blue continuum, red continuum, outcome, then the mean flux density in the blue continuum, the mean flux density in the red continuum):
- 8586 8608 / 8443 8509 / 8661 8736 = -0.9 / 13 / 13.5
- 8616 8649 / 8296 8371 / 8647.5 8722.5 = -1.1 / 14.1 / 13.5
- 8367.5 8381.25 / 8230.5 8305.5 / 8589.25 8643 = 0.4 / 14.6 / 13.9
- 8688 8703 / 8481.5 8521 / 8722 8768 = 0.6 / 12.9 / 14.1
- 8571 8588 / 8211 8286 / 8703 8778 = 0.8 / 14.6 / 14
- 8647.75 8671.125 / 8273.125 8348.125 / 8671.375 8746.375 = 1.1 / 14.2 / 13.8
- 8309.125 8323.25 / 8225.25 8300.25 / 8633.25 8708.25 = 0.2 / 14.6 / 13.5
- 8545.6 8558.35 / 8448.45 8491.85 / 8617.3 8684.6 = 0.1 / 13.1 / 13.7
